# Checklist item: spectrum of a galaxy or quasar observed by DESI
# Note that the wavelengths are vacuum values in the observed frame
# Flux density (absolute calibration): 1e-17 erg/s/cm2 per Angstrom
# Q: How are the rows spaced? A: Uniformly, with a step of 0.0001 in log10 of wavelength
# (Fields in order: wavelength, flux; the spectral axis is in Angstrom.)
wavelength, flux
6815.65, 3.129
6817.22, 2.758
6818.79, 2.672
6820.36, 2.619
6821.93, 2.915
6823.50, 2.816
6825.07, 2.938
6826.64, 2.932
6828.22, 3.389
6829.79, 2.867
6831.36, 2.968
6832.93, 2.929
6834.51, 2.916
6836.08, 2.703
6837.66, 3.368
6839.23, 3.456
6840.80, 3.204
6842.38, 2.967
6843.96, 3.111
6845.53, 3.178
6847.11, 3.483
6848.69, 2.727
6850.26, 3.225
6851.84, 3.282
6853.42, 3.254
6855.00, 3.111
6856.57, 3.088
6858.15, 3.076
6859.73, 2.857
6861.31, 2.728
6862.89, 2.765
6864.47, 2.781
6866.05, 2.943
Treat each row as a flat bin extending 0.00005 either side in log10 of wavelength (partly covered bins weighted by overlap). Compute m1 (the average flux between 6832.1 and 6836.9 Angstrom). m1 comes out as 2.85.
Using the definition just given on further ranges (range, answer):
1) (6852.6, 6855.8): 3.19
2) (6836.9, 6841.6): 3.35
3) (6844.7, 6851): 3.16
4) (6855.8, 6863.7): 2.9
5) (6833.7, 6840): 3.11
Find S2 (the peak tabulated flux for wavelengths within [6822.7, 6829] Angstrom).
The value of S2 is 3.389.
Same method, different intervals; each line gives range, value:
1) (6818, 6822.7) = 2.915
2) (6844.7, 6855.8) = 3.483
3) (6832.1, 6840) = 3.456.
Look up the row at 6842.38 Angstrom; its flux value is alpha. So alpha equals 2.967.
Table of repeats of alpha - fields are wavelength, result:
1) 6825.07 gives 2.938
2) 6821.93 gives 2.915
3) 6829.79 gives 2.867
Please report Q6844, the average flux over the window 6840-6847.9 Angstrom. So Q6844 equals 3.19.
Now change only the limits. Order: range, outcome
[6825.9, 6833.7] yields 3.02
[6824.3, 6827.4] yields 2.94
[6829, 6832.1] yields 2.92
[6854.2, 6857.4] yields 3.11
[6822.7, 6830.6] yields 2.99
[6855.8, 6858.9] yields 3.08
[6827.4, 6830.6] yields 3.12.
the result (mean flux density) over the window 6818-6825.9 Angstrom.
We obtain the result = 2.79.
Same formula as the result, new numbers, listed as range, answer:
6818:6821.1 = 2.65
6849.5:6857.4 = 3.19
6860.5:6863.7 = 2.75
